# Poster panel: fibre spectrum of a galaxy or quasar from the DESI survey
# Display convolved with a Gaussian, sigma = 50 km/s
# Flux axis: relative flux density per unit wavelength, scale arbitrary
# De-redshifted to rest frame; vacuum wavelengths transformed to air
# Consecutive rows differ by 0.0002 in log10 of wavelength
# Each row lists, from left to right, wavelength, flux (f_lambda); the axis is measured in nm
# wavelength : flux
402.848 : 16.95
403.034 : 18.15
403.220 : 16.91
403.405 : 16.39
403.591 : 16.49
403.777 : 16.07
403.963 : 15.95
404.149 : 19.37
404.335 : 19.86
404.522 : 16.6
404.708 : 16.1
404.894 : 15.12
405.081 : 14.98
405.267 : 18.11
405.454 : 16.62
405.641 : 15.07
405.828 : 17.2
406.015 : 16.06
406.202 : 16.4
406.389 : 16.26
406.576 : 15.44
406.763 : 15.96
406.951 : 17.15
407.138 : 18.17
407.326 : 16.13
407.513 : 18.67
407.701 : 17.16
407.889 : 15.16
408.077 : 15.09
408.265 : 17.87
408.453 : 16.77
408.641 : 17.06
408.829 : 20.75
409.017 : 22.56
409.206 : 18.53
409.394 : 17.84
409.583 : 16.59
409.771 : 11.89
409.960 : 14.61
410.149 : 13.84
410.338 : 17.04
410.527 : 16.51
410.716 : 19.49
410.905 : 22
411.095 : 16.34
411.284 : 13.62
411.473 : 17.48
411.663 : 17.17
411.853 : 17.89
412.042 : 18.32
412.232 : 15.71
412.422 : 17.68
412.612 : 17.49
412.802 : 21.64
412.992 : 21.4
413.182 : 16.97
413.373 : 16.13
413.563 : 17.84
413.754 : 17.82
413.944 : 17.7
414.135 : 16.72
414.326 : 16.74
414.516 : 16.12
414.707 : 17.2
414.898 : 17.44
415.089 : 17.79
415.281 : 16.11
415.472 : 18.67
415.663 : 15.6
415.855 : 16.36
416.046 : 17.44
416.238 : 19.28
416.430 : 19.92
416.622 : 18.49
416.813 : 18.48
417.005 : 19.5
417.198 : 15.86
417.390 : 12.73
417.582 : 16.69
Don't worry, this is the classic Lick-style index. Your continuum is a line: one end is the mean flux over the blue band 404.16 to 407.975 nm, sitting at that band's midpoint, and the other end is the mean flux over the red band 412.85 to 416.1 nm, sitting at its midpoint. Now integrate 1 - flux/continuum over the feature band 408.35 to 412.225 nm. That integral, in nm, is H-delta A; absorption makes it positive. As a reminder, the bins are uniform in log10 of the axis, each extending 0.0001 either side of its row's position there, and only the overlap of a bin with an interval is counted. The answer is -0.06 nm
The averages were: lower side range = 16.7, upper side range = 17.4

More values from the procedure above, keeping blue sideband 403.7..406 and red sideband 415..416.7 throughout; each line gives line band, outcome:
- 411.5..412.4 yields 0.00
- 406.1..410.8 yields 0.04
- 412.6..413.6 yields -0.07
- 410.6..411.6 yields -0.03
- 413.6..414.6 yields 0.03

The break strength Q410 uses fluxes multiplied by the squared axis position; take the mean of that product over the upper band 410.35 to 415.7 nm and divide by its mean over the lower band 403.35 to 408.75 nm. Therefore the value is 1.1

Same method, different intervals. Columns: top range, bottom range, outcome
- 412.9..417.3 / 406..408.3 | 1.11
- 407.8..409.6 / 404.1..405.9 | 1.08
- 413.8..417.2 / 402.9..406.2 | 1.11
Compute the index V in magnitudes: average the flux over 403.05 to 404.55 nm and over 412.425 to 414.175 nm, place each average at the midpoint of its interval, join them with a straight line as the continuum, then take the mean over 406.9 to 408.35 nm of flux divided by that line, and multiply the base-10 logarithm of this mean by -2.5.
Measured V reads 0.05 mag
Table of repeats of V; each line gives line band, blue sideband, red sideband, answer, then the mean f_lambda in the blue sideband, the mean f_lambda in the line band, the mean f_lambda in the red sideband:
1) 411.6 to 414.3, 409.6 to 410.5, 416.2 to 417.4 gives -0.11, 14.7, 17.9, 18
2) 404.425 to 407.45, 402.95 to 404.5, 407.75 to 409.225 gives 0.08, 17.4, 16.4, 17.9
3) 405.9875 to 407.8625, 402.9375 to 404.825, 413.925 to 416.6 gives 0.03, 17.2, 16.7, 17.4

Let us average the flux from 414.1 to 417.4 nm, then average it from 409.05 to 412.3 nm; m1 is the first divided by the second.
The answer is 1.03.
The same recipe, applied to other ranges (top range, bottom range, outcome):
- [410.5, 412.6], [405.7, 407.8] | 1.05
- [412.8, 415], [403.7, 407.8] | 1.05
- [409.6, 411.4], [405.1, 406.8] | 0.99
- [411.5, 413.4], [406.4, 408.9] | 1.07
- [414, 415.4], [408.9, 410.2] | 1.01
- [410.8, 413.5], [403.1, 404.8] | 1.04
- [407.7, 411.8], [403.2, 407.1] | 1.03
